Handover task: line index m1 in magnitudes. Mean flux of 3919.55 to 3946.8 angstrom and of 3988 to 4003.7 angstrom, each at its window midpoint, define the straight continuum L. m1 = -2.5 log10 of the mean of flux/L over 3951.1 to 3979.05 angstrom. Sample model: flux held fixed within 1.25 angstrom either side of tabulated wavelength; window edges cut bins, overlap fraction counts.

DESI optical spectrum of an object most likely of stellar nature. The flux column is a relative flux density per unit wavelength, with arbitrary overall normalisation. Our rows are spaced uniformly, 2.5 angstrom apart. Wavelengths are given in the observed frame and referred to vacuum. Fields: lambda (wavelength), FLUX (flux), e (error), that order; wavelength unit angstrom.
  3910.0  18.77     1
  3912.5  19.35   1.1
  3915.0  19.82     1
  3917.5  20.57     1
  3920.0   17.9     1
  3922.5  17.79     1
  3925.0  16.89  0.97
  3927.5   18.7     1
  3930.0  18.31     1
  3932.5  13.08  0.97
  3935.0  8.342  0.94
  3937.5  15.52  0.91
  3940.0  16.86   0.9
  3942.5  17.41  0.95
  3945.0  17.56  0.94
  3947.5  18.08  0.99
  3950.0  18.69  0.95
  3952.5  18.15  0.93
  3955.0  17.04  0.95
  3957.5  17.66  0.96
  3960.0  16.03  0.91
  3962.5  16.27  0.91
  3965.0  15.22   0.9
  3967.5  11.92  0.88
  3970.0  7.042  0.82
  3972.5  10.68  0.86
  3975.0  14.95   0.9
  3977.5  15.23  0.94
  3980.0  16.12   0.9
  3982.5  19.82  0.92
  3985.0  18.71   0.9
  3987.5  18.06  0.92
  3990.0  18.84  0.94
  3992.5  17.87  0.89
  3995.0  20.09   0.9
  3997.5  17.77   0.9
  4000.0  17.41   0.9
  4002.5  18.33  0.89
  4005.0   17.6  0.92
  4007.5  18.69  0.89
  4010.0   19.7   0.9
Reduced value 0.182 mag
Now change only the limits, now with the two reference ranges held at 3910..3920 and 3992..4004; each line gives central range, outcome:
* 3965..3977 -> 0.50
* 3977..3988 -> 0.05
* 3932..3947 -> 0.26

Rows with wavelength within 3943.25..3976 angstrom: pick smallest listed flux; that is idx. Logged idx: 7.042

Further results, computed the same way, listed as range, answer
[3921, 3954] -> 8.342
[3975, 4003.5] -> 14.95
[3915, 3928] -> 16.89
